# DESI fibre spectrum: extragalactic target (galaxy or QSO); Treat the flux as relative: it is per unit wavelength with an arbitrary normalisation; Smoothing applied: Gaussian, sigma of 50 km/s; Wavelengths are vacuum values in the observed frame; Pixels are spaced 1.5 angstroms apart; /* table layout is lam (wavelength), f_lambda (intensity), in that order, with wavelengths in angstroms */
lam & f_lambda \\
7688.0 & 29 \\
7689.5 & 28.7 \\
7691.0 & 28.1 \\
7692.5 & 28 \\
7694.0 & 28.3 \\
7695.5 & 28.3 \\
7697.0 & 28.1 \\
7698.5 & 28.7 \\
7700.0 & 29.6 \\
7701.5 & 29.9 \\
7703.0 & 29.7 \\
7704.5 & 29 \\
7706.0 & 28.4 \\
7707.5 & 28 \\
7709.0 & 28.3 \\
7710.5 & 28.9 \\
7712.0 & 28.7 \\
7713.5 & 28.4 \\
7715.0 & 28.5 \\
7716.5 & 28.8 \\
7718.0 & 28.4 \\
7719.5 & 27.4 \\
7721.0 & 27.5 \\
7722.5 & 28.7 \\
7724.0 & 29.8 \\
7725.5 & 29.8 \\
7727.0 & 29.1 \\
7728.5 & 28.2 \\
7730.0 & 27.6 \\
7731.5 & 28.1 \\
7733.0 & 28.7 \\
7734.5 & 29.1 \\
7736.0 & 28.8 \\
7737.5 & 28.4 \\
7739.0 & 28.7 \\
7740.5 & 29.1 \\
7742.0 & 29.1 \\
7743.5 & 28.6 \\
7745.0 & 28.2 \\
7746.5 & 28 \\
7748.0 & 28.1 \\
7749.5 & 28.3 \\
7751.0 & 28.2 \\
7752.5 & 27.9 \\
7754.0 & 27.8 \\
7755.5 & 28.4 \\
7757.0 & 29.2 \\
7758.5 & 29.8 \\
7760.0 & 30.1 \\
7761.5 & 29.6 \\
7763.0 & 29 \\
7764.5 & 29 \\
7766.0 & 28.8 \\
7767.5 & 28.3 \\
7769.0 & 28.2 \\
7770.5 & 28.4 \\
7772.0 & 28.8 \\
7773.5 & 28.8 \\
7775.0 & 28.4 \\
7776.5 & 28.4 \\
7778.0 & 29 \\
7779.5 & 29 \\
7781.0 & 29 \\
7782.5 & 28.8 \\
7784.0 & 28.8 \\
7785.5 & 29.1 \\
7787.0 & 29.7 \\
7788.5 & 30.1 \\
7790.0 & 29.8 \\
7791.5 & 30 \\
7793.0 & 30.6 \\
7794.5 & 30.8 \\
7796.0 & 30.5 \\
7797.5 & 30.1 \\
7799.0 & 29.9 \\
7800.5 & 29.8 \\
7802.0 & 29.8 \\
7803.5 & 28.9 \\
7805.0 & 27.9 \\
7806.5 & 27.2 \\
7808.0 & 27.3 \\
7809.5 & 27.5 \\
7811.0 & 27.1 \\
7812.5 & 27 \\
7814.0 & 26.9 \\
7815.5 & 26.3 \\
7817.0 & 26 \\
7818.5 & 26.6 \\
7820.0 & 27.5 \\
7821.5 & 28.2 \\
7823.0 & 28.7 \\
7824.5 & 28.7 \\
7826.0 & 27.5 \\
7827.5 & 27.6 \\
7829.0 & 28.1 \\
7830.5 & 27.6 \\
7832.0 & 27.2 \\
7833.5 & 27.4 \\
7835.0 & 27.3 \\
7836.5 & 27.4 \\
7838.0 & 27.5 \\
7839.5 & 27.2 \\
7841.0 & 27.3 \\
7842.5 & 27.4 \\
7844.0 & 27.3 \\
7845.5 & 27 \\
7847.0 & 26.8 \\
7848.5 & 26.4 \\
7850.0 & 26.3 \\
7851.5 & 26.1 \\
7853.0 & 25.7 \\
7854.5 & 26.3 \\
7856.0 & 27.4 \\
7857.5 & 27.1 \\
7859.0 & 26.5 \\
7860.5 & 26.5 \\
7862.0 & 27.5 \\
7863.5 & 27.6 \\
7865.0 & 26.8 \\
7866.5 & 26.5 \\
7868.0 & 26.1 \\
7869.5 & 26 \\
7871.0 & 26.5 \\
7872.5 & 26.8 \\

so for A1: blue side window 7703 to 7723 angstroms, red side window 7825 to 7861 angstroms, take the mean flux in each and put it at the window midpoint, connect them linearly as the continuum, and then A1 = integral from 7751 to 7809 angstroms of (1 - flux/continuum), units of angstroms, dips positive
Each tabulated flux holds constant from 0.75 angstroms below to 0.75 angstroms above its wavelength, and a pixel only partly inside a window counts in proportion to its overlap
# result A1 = -2.8 angstroms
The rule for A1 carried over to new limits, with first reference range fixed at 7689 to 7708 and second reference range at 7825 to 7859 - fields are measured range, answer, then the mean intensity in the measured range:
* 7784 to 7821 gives -1.4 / 28.6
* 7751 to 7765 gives -0.5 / 28.9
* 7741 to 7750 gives -0.1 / 28.4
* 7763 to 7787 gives -0.8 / 28.8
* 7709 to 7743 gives -0.3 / 28.6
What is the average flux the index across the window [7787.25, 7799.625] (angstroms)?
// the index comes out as 30.2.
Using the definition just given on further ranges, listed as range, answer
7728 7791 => 28.8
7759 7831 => 28.6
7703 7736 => 28.6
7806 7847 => 27.4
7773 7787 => 28.9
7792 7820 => 28.3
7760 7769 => 29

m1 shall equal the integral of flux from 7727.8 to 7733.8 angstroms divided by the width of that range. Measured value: 28.2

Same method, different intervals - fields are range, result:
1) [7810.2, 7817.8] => 26.7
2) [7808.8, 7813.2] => 27.2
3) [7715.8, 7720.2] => 28.2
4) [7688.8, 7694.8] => 28.3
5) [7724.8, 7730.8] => 28.7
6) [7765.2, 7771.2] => 28.4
